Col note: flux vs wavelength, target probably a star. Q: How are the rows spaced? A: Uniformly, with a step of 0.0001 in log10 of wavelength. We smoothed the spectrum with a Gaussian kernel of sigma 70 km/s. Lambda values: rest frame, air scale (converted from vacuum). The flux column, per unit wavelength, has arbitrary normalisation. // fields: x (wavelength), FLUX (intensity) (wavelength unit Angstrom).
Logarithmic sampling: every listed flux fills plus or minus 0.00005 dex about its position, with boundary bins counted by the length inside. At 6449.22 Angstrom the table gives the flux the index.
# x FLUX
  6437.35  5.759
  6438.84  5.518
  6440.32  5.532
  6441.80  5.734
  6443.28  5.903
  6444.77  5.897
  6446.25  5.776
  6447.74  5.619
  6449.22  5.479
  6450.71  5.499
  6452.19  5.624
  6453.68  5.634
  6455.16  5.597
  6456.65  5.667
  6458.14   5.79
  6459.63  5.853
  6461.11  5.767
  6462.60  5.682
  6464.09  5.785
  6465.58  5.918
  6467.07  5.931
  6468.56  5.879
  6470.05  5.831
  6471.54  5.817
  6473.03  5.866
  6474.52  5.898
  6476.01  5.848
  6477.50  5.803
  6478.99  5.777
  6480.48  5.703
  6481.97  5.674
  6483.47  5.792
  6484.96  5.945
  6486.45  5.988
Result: 5.479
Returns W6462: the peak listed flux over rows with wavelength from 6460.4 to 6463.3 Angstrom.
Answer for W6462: 5.767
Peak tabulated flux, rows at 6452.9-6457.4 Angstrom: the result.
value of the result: 5.667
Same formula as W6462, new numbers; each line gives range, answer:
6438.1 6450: 5.903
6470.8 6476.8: 5.898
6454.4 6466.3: 5.918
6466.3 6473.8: 5.931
